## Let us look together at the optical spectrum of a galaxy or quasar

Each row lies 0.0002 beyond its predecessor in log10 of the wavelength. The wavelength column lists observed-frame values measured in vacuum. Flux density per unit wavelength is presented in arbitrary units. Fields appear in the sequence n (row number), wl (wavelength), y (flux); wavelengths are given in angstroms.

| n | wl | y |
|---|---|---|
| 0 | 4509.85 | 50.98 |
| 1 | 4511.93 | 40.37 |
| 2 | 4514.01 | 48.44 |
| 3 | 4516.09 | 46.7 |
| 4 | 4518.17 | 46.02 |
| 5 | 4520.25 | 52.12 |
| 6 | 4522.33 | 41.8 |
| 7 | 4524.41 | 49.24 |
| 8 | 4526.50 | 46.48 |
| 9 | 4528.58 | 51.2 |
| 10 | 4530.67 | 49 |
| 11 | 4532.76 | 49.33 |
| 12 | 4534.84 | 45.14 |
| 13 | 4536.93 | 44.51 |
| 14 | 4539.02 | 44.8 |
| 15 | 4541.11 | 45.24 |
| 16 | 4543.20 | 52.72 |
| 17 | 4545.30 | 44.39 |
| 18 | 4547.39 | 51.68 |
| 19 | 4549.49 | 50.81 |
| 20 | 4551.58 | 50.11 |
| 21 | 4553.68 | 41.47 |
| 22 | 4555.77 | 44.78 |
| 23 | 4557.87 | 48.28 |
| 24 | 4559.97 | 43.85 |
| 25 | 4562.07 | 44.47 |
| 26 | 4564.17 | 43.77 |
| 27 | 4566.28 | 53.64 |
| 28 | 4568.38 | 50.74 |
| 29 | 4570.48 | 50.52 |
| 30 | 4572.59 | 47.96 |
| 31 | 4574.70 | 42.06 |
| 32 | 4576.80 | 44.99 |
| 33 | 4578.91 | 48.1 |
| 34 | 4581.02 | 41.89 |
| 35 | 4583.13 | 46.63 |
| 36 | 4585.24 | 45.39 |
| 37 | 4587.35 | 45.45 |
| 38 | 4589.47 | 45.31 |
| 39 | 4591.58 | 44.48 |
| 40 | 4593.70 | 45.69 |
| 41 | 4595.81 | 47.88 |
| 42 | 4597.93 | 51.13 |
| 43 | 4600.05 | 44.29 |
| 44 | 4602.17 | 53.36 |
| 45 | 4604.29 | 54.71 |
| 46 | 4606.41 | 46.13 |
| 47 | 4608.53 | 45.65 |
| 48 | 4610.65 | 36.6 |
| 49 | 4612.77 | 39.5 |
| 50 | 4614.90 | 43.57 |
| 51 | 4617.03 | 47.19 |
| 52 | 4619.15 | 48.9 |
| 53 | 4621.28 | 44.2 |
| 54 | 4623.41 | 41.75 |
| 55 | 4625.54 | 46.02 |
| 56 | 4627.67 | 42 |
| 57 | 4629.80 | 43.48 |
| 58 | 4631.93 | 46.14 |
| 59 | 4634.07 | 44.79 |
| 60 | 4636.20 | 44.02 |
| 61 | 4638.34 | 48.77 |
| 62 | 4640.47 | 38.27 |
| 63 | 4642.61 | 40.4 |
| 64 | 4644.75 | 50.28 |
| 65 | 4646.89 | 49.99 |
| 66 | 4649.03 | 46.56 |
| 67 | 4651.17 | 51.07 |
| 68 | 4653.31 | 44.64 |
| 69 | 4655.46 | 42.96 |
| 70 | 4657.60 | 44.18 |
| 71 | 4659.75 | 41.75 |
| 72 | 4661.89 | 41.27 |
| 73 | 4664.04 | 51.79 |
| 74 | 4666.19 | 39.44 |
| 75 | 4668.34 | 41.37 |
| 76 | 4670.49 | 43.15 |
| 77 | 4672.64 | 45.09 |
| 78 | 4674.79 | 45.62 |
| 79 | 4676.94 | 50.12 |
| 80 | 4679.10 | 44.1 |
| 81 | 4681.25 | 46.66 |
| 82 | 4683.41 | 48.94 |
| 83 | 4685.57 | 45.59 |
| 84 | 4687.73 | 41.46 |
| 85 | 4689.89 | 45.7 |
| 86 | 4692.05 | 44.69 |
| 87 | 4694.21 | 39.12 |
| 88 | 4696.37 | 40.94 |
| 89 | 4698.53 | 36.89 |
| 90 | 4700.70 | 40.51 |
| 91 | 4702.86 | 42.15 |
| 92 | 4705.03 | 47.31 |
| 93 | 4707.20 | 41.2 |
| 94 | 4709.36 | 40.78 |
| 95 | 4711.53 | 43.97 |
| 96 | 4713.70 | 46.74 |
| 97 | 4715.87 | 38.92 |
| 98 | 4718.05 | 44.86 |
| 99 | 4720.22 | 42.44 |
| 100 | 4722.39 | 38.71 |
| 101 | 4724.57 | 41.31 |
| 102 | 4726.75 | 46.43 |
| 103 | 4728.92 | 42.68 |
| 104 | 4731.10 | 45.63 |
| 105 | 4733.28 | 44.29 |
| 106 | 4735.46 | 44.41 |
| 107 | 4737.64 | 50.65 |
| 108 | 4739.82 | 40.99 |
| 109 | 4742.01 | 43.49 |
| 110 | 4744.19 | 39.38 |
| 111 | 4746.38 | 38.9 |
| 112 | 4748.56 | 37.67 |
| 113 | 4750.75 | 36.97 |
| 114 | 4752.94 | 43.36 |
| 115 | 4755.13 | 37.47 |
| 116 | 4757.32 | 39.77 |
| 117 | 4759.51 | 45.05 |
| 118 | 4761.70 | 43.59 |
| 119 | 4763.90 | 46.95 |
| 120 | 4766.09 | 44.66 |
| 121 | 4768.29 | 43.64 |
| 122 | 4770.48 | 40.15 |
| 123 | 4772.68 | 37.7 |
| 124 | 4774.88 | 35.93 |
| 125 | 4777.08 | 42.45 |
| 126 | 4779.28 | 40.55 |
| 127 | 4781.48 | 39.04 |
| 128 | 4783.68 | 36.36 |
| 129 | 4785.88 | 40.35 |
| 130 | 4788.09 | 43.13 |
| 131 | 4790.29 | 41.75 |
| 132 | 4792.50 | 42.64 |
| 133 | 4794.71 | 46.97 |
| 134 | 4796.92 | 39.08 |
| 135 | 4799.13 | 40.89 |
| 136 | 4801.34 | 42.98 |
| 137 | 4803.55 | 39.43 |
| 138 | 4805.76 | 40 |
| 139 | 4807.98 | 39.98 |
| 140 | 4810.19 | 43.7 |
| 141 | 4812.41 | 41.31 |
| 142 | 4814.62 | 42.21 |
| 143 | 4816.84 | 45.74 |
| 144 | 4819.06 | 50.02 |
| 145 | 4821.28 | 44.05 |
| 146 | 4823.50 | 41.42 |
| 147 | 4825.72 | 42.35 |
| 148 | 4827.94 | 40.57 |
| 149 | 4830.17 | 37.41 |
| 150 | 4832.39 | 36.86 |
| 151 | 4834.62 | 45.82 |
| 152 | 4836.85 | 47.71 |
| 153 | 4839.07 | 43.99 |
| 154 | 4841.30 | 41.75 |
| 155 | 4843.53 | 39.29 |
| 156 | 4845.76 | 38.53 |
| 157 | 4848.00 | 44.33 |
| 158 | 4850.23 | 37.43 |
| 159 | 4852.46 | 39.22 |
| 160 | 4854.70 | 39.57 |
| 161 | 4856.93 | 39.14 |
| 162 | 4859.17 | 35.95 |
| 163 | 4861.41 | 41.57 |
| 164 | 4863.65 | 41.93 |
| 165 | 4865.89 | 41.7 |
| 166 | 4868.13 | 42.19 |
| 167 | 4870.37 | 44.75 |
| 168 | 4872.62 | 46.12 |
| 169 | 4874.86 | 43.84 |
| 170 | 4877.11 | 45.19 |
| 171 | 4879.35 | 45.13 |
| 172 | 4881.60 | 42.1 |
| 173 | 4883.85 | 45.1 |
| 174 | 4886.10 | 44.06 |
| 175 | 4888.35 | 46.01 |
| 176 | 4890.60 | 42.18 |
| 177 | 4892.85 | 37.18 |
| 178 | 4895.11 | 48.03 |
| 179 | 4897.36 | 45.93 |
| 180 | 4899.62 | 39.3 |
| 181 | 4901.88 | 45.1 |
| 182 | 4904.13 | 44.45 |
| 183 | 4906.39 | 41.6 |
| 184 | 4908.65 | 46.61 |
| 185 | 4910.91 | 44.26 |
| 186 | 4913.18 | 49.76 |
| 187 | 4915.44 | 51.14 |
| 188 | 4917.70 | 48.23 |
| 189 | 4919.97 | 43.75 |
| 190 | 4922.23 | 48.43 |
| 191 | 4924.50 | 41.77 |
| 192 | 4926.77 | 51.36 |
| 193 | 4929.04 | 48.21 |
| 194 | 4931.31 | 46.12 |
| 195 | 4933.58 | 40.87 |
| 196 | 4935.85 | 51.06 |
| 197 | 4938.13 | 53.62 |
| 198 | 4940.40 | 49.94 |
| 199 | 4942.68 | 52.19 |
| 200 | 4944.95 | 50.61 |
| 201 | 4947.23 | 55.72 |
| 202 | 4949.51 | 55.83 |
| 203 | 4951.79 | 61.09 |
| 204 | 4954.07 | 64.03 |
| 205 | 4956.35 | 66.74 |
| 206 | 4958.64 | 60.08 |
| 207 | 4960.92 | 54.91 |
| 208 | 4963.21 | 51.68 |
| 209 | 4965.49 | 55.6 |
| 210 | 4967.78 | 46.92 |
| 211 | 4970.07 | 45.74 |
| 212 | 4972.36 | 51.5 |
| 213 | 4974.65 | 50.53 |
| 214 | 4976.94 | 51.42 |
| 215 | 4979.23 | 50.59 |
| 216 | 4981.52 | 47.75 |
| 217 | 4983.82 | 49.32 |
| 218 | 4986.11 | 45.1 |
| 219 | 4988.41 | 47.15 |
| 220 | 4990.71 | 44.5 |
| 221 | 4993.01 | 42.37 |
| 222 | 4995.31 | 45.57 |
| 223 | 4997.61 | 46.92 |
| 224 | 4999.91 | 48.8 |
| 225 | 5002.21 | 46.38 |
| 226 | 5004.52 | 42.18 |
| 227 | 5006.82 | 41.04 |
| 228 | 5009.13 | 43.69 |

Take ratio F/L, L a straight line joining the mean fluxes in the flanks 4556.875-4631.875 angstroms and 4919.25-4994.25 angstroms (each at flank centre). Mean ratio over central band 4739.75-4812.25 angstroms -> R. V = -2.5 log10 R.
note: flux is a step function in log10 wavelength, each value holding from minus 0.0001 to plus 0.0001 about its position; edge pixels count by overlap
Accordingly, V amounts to 0.179 mag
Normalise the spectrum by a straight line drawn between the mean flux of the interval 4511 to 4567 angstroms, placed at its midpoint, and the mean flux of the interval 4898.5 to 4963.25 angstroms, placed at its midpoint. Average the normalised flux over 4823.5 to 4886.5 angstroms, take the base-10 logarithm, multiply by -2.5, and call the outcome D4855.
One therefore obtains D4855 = 0.18 mag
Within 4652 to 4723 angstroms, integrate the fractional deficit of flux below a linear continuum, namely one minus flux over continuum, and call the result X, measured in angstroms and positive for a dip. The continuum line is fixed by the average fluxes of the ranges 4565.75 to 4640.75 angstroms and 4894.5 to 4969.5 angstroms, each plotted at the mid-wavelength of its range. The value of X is 5.28 angstroms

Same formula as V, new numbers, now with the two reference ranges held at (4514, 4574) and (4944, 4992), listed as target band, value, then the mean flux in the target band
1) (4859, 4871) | 0.23 mag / 41.6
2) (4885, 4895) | 0.20 mag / 42.9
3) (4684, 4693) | 0.11 mag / 44.6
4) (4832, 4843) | 0.18 mag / 43.4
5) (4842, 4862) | 0.28 mag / 39.4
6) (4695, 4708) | 0.19 mag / 41.4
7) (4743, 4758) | 0.27 mag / 39.1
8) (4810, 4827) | 0.16 mag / 43.8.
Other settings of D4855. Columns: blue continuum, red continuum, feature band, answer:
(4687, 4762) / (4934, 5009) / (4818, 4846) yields 0.09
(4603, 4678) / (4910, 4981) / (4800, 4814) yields 0.17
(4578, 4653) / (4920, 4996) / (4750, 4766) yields 0.14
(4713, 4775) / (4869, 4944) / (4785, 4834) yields 0.04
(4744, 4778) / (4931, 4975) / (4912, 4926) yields 0.09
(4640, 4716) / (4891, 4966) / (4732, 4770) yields 0.08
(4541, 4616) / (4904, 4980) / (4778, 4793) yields 0.21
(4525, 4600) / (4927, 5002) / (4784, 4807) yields 0.19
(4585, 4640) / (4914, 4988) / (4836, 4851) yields 0.18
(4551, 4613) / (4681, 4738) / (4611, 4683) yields 0.00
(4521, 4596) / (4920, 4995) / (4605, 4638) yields 0.08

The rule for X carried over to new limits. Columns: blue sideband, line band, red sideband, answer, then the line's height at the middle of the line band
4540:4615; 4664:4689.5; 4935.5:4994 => 1.6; 48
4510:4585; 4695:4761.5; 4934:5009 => 8.8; 48.5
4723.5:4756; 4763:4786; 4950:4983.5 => 1.8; 44.1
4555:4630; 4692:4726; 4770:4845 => 1.3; 43.6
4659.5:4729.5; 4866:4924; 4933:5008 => 4.7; 48.6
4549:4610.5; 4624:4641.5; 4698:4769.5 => 0.5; 45.3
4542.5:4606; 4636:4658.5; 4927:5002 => 1.1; 48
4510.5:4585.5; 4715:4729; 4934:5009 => 1.8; 48.5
